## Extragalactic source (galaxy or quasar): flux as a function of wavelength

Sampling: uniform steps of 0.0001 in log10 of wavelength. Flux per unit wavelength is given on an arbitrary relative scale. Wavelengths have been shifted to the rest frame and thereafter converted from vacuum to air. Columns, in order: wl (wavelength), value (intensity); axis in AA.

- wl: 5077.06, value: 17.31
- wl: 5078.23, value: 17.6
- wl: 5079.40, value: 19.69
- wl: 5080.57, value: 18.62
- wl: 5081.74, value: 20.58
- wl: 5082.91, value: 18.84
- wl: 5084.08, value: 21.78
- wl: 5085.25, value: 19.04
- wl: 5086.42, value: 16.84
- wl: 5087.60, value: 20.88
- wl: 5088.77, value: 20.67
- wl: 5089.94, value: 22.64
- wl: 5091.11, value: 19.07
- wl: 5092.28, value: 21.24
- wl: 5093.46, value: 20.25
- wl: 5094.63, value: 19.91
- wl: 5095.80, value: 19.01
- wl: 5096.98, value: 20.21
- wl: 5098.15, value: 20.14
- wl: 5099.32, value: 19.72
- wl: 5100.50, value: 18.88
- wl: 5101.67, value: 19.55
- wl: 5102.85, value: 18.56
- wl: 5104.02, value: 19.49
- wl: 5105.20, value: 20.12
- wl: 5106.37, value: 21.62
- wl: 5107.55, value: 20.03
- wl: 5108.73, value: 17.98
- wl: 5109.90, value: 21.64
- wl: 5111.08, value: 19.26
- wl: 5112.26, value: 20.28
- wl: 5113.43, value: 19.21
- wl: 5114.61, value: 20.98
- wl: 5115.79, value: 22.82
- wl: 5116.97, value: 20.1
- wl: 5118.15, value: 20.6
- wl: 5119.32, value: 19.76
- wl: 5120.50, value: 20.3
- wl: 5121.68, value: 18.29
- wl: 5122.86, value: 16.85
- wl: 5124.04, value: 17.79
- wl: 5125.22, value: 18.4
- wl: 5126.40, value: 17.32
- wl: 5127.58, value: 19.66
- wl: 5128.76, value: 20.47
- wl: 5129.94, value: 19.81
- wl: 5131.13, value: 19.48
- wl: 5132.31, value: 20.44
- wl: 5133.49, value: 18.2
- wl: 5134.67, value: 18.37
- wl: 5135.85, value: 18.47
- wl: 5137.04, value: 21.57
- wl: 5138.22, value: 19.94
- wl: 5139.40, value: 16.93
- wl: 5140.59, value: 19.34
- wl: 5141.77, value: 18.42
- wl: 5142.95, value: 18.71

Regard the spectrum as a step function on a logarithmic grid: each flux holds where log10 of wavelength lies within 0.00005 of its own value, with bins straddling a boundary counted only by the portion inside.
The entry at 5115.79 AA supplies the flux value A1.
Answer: 22.82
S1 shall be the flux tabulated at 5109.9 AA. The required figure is 21.64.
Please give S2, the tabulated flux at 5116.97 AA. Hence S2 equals 20.1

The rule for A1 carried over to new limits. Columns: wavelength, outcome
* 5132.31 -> 20.44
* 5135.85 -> 18.47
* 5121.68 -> 18.29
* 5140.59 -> 19.34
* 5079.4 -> 19.69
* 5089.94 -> 22.64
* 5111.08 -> 19.26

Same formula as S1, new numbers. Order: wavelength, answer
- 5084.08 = 21.78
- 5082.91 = 18.84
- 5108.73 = 17.98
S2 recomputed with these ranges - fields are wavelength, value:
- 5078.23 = 17.6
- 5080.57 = 18.62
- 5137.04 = 21.57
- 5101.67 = 19.55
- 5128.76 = 20.47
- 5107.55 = 20.03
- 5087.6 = 20.88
